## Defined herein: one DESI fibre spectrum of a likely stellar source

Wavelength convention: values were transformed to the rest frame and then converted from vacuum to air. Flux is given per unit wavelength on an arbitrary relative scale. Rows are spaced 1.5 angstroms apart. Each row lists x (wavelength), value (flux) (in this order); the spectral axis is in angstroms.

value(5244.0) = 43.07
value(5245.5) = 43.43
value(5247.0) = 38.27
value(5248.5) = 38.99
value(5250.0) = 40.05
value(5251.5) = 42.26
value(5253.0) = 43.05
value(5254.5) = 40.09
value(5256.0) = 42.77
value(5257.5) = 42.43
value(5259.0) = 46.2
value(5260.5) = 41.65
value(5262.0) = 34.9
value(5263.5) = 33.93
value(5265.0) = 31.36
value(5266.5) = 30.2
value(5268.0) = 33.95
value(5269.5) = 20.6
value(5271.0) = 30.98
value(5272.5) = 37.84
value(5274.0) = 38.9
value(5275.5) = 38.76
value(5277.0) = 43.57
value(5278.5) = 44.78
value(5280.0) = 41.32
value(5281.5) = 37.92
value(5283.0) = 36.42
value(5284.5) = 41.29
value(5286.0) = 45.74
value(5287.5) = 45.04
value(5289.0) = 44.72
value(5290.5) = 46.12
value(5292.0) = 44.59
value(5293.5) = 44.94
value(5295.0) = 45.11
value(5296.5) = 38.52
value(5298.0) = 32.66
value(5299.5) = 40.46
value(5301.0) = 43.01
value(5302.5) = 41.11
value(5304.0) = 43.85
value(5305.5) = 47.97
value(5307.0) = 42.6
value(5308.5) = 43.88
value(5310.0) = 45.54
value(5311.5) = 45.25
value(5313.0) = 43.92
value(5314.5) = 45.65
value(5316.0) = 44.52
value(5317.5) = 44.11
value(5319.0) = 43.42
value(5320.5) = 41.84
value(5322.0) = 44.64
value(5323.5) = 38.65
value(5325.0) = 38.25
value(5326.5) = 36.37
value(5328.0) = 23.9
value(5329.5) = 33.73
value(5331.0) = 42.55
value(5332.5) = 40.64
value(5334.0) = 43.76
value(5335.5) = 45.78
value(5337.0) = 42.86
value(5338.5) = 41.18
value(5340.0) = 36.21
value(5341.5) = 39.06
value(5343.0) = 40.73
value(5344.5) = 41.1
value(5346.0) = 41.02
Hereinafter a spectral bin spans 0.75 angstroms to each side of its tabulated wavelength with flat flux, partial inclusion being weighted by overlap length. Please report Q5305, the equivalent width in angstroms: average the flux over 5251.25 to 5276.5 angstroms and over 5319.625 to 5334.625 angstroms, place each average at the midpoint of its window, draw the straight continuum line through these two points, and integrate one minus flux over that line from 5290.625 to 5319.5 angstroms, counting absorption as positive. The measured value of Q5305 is -4.1 angstroms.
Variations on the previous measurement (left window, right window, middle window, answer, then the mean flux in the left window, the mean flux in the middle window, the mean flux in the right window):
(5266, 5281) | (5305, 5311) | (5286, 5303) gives -0.48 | 36.2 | 42.6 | 44.9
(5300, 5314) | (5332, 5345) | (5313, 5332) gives 1.23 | 44.1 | 40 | 41.3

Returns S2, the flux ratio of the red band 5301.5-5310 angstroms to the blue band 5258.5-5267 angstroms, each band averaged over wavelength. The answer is 1.2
